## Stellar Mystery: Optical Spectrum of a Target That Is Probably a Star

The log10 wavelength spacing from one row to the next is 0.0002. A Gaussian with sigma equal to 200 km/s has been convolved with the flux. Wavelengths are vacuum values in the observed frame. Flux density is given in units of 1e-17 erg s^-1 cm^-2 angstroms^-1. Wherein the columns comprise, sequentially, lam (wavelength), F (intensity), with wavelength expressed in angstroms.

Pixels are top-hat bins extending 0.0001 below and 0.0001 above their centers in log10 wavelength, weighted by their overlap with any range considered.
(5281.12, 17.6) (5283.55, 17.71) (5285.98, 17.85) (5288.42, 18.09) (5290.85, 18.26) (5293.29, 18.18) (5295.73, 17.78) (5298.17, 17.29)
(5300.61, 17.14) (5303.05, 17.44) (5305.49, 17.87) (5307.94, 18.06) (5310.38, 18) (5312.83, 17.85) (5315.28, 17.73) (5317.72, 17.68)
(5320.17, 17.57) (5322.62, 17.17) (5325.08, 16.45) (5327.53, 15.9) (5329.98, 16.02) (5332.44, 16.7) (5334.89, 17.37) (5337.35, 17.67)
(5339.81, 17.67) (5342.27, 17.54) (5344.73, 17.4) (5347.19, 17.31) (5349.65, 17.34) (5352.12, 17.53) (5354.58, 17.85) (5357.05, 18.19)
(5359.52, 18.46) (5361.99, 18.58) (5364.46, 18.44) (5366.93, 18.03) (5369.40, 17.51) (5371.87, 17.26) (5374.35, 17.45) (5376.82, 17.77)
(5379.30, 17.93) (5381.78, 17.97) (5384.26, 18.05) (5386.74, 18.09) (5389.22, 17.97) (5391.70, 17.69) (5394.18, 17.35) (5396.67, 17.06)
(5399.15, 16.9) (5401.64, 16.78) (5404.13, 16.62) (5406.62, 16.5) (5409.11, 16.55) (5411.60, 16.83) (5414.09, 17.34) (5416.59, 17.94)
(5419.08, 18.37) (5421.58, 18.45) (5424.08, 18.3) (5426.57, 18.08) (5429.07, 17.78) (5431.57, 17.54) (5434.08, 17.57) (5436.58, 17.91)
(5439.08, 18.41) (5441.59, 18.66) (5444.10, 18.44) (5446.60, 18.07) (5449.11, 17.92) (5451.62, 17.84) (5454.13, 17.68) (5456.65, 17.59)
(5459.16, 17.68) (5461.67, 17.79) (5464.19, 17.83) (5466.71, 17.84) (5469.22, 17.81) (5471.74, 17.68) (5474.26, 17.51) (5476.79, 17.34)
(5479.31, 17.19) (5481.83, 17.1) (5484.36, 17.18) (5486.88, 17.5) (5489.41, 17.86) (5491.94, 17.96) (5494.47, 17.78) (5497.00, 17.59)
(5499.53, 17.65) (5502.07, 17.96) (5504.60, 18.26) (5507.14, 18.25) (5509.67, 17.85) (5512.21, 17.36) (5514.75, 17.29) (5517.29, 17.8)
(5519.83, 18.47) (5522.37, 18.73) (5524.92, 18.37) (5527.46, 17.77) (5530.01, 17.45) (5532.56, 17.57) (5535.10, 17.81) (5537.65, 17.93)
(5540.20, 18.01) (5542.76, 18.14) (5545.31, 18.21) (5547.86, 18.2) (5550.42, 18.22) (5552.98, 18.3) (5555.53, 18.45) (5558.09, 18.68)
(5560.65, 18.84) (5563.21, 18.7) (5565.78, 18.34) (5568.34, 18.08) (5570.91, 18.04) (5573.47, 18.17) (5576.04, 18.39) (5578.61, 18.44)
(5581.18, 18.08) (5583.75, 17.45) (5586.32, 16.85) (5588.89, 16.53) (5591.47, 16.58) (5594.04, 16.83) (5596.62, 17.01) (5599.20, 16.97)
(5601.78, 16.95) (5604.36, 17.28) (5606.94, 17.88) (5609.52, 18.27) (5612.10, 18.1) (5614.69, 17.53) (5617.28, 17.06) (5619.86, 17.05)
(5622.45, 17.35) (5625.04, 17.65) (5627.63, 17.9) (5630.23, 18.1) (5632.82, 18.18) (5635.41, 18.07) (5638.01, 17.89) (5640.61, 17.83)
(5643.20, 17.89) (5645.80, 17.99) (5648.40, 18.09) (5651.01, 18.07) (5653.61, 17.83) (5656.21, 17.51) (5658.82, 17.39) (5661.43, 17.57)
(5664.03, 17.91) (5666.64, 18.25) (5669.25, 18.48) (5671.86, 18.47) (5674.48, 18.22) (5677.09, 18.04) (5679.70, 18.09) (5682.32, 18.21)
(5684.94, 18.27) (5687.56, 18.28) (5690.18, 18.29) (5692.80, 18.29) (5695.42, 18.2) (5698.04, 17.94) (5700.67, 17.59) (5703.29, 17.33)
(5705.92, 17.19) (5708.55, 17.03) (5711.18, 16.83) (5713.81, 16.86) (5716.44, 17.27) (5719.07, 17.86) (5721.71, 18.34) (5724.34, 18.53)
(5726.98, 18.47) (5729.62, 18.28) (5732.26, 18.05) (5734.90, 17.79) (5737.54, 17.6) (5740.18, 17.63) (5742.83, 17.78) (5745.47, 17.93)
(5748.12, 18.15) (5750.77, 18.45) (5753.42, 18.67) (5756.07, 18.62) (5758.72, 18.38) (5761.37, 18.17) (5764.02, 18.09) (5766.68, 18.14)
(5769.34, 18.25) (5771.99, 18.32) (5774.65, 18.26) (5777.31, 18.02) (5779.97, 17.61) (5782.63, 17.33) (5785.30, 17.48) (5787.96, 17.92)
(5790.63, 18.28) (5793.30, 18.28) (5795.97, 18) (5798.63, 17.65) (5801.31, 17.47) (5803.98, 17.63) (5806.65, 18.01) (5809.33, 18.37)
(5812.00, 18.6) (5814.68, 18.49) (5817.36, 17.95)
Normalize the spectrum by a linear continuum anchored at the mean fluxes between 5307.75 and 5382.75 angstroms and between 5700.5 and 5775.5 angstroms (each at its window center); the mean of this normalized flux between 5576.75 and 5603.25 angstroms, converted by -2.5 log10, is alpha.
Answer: 0.037 mag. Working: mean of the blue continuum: 17.6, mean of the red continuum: 17.9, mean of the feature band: 17.2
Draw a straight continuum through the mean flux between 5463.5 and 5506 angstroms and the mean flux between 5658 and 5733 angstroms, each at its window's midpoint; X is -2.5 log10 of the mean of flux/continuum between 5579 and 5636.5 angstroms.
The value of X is 0.02 mag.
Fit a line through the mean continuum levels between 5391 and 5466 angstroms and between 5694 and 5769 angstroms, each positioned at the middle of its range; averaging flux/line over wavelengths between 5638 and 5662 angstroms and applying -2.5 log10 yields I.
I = 0.00 mag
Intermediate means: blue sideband 17.7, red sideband 17.9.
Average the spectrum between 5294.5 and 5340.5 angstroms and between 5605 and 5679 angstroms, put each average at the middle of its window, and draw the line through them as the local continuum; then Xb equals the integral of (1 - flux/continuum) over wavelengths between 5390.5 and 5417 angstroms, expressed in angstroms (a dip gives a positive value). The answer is 0.7 angstroms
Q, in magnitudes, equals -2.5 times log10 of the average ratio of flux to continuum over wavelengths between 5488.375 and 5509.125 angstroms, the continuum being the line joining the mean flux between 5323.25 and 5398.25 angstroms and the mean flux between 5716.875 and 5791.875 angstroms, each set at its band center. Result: -0.01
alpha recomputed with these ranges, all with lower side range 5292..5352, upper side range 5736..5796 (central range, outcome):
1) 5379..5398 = -0.02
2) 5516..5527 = -0.04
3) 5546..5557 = -0.03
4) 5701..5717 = 0.05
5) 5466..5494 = 0.00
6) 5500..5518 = -0.01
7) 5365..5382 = -0.02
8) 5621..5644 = 0.00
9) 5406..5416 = 0.04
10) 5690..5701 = -0.01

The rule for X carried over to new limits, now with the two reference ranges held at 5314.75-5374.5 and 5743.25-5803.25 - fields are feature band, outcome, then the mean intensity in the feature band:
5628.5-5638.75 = -0.01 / 18.1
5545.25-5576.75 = -0.04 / 18.4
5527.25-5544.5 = -0.01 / 17.8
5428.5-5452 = -0.03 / 18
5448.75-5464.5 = -0.01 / 17.7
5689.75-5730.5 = 0.01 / 17.8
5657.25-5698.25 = -0.01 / 18.1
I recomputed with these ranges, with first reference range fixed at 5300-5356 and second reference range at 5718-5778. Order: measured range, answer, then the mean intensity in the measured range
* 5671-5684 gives -0.01 mag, 18.2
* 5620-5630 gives 0.02 mag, 17.6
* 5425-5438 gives -0.02 mag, 17.8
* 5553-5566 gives -0.05 mag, 18.6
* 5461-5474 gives -0.01 mag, 17.8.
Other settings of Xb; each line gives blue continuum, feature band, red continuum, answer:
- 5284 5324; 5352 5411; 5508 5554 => 0.7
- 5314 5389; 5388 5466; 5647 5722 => -0.2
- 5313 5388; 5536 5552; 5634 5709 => -0.3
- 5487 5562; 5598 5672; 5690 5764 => 0.8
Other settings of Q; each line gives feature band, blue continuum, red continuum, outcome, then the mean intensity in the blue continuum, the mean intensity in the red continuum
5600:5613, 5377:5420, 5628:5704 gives 0.01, 17.4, 18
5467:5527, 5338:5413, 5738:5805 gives 0.00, 17.6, 18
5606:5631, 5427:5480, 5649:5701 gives 0.02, 17.8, 18.1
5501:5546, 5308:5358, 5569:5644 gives -0.03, 17.4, 17.6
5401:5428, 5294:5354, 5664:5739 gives 0.00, 17.4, 17.9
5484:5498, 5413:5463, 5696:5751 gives 0.02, 18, 17.7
